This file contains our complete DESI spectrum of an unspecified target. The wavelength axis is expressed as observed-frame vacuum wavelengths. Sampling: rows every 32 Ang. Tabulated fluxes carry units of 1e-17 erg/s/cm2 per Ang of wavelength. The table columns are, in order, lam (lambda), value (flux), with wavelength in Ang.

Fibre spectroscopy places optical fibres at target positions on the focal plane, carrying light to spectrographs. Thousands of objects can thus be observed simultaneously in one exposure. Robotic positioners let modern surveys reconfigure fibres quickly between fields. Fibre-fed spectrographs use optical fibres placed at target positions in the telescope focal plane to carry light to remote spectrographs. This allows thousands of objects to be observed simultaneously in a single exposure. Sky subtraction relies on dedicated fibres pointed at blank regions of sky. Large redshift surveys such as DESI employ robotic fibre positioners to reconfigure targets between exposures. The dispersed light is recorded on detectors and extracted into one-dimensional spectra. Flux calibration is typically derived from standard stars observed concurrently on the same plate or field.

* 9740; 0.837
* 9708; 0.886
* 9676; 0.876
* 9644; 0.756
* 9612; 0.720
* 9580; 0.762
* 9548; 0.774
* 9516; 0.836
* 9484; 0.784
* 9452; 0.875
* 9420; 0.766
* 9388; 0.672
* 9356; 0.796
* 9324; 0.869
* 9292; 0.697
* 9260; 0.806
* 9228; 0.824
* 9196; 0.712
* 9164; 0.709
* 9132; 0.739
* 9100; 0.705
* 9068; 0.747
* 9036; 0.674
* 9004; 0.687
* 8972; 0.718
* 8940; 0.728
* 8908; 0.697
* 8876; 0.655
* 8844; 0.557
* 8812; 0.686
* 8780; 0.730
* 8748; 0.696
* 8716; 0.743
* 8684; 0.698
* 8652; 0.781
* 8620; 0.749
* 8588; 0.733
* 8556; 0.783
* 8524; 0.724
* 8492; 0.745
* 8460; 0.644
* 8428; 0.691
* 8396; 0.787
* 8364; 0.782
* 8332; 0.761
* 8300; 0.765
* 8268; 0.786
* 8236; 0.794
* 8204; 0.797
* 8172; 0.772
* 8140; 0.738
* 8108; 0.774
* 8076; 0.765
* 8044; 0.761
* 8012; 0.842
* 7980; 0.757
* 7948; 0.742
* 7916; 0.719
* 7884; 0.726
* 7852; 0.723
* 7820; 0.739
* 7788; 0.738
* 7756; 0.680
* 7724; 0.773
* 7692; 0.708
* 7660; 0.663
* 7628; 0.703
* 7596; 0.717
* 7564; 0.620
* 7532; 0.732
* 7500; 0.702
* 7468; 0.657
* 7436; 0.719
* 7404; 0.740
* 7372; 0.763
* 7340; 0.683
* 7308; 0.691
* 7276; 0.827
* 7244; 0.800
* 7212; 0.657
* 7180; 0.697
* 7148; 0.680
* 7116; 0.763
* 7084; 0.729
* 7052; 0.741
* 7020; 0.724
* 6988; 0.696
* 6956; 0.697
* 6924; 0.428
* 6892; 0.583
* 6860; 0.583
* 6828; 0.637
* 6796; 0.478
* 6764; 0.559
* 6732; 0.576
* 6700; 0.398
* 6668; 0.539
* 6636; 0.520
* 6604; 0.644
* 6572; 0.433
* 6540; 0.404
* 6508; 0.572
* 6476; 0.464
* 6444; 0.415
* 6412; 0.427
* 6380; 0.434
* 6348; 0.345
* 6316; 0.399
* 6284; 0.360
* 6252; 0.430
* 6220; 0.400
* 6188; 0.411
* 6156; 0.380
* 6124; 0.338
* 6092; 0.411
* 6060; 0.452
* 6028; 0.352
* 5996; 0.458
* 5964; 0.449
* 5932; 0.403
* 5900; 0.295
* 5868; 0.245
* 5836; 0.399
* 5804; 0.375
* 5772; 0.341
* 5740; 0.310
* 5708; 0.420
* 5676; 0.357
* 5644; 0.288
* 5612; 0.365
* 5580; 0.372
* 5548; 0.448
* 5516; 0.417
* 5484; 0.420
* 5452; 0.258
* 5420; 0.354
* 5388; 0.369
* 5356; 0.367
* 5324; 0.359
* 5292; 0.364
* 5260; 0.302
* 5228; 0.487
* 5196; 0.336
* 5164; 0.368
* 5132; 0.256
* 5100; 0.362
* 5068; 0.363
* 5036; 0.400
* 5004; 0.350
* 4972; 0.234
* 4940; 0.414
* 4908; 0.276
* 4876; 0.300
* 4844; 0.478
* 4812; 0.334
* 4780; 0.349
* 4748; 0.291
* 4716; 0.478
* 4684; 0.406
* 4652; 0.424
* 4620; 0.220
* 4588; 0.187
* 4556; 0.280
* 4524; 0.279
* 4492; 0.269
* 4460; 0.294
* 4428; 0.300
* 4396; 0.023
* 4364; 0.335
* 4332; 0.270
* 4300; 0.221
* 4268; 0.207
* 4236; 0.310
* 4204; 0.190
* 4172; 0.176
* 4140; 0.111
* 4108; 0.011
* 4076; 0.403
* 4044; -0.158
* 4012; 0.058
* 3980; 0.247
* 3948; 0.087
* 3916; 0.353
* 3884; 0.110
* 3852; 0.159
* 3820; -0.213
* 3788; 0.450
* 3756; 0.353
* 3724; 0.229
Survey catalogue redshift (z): 0.75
